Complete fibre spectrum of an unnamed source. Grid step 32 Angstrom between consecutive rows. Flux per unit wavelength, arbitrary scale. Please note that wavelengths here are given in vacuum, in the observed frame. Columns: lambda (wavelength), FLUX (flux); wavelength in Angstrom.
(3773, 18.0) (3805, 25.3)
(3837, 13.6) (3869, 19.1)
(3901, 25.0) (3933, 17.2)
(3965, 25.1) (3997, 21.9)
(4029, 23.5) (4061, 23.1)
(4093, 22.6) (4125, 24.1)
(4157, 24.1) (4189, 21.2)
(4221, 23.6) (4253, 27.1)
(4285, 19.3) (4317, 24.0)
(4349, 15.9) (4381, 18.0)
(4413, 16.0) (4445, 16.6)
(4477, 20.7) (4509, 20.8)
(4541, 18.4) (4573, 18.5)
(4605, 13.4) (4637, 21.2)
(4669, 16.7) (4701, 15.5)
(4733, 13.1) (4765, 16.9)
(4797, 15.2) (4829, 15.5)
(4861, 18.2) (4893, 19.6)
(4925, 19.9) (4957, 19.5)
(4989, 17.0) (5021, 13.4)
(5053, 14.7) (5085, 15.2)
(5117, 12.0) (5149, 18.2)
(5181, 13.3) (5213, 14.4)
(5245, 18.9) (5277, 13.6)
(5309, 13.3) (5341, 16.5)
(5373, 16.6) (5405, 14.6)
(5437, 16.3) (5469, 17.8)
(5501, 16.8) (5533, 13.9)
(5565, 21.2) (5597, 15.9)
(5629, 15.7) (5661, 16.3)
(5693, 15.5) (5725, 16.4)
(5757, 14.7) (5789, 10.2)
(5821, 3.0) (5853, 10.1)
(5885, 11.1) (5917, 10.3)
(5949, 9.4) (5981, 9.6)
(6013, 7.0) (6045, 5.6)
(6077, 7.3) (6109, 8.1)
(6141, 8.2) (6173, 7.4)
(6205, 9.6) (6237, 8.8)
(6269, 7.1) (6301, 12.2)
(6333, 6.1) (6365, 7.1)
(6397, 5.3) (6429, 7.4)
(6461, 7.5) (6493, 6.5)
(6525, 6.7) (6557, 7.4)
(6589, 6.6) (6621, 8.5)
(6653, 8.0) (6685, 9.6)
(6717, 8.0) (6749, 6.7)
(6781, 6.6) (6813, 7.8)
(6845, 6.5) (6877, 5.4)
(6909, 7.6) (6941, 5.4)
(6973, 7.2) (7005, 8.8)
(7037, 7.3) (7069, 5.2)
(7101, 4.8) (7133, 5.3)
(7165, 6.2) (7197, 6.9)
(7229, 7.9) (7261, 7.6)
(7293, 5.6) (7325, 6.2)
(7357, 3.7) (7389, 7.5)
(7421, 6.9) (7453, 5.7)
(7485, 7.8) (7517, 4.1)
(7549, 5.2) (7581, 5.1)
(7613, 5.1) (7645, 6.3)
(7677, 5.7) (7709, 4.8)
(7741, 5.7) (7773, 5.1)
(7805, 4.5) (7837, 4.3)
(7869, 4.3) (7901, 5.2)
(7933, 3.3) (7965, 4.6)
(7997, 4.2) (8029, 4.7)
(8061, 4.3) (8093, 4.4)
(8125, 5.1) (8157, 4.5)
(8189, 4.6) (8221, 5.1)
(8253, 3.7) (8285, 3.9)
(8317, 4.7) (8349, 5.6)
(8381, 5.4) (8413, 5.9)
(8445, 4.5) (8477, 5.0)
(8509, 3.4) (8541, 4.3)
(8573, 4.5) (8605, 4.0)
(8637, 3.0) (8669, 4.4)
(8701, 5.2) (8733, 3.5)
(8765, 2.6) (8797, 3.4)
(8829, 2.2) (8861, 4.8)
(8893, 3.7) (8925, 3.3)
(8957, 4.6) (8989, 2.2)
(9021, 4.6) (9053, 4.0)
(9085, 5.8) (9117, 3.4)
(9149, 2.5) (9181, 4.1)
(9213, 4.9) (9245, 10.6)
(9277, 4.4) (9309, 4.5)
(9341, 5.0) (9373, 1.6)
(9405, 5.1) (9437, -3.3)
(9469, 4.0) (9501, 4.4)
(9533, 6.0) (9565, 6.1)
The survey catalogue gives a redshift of 1.480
